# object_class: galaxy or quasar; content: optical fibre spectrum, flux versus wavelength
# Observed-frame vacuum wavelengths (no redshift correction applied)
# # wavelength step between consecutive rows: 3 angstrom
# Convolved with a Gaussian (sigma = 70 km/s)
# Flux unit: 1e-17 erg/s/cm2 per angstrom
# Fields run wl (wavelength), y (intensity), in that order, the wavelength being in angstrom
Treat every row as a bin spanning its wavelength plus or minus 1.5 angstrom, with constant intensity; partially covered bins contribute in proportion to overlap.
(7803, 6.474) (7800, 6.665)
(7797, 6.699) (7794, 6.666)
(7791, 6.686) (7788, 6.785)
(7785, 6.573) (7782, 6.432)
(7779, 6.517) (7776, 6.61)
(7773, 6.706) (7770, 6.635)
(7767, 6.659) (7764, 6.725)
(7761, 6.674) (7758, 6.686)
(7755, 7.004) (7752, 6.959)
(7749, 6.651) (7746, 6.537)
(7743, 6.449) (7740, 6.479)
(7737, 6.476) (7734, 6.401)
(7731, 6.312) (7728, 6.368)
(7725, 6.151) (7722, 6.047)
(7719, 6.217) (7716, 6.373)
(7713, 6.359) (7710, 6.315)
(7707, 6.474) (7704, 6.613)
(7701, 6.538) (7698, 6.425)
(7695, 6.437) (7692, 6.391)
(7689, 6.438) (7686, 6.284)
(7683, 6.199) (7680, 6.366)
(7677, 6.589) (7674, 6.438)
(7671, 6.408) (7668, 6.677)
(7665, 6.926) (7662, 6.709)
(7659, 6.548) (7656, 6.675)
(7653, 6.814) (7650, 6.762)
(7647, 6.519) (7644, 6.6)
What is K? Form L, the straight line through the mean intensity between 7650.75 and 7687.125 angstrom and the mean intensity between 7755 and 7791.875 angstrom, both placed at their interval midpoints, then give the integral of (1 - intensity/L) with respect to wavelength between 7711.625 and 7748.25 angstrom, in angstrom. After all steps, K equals 1.4 angstrom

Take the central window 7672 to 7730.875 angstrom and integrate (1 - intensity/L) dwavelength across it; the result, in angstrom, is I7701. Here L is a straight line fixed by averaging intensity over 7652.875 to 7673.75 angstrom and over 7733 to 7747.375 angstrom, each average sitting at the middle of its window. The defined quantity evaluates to 1.8 angstrom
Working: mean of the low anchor 6.66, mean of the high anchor 6.47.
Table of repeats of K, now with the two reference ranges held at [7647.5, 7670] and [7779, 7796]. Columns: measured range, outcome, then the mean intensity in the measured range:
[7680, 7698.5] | 0.92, 6.36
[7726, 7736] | 0.46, 6.36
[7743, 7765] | -0.28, 6.73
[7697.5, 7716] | 0.64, 6.45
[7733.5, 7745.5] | 0.35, 6.46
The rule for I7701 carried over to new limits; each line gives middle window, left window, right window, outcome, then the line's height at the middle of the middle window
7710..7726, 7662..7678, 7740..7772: 1.0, 6.66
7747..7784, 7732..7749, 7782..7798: -0.7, 6.57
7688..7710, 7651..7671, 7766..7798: 0.7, 6.68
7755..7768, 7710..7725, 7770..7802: -0.5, 6.49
